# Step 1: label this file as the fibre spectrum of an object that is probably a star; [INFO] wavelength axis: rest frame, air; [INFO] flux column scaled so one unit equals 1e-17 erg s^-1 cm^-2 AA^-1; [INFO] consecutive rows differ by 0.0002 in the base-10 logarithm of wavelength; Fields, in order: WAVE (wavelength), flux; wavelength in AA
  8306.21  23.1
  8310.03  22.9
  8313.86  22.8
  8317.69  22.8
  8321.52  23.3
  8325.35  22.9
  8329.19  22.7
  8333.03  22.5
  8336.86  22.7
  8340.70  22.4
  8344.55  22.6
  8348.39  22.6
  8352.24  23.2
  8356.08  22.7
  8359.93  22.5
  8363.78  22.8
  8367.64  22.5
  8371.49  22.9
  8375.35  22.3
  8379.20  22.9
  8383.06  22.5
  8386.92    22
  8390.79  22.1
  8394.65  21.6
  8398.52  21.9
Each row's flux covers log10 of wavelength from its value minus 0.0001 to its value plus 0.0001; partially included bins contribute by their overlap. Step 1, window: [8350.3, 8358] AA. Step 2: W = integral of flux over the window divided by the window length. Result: 23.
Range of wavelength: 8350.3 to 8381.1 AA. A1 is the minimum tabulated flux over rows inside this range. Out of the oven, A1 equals 22.3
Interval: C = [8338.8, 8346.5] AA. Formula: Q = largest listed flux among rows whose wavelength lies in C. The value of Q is 22.6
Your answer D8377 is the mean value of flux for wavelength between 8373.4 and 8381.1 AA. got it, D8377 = 22.6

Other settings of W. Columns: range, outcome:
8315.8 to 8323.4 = 23.1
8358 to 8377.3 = 22.6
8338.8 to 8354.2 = 22.7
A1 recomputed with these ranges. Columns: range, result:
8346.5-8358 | 22.6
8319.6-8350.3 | 22.4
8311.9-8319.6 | 22.8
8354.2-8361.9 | 22.5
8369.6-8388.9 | 22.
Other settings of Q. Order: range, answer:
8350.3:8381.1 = 23.2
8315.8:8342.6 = 23.3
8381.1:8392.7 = 22.5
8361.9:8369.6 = 22.8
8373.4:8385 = 22.9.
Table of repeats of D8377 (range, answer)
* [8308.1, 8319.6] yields 22.8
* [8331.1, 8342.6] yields 22.5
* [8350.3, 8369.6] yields 22.7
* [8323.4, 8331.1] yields 22.8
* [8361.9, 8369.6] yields 22.6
